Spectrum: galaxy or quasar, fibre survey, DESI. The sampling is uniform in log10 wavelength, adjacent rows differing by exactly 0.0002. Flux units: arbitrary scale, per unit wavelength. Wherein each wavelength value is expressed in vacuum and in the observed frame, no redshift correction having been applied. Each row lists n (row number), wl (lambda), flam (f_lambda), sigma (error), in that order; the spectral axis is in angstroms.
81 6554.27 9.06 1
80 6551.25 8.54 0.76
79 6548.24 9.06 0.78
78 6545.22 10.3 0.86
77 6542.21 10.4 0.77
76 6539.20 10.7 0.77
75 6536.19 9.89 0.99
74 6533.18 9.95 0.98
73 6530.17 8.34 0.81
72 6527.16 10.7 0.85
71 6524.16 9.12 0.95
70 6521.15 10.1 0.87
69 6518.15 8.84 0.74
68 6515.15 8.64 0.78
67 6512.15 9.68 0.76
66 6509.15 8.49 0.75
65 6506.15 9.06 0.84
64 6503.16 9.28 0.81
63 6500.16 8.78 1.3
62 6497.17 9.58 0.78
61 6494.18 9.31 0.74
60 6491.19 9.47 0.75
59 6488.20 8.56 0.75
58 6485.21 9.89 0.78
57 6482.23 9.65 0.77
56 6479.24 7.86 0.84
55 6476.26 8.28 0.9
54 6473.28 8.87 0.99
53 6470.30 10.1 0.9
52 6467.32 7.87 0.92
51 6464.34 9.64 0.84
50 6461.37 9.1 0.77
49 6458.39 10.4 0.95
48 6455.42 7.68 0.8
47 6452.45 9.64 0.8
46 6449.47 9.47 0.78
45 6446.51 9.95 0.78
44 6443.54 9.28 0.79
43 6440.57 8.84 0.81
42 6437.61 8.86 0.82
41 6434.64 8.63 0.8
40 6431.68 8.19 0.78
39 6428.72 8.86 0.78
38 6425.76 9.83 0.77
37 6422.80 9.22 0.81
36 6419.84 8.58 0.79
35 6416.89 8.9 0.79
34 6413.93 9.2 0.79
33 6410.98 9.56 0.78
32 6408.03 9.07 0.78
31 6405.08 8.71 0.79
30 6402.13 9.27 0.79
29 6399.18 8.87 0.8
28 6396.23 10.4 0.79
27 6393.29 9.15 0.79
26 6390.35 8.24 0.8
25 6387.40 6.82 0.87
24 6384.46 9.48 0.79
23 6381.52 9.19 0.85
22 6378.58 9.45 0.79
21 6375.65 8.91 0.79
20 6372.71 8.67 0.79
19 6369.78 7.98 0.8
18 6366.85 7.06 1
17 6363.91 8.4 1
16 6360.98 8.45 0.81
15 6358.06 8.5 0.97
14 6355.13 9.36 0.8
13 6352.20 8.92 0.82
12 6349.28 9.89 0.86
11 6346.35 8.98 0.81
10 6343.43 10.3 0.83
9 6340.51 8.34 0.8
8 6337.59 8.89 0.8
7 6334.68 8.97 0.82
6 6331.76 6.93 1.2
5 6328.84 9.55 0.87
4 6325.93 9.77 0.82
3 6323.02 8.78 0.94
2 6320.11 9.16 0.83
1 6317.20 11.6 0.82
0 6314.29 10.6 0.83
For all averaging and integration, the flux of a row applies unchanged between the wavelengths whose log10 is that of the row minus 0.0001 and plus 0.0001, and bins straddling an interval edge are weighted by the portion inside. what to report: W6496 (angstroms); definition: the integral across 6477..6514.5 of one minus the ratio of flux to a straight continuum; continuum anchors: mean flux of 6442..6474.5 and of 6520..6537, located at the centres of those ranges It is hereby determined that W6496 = 1.49 angstroms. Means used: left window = 9.27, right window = 9.66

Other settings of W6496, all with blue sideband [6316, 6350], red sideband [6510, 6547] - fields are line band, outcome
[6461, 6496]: 1.9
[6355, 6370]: 1.7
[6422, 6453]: 1.1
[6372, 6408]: 1.6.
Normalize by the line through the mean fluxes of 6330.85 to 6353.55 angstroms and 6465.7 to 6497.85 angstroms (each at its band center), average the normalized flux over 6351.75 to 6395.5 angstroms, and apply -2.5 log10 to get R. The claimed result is 0.05 mag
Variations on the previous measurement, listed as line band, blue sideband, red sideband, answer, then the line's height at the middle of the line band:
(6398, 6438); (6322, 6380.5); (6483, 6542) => 0.009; 9.06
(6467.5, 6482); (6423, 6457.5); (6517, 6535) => 0.057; 9.24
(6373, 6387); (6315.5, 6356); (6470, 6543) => 0.029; 9.27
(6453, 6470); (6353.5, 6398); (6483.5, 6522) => -0.004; 9.03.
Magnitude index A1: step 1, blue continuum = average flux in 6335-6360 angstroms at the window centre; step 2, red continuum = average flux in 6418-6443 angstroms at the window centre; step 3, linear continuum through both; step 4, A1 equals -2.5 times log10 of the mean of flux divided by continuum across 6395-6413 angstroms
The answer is -0.04 mag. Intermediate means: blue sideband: 9.13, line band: 9.29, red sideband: 8.89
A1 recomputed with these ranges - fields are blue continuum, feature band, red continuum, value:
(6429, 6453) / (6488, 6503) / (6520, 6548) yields 0.04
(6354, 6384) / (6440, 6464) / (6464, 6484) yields -0.06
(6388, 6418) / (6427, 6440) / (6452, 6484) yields 0.04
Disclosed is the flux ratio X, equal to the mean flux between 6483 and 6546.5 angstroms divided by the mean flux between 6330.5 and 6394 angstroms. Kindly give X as 1.09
